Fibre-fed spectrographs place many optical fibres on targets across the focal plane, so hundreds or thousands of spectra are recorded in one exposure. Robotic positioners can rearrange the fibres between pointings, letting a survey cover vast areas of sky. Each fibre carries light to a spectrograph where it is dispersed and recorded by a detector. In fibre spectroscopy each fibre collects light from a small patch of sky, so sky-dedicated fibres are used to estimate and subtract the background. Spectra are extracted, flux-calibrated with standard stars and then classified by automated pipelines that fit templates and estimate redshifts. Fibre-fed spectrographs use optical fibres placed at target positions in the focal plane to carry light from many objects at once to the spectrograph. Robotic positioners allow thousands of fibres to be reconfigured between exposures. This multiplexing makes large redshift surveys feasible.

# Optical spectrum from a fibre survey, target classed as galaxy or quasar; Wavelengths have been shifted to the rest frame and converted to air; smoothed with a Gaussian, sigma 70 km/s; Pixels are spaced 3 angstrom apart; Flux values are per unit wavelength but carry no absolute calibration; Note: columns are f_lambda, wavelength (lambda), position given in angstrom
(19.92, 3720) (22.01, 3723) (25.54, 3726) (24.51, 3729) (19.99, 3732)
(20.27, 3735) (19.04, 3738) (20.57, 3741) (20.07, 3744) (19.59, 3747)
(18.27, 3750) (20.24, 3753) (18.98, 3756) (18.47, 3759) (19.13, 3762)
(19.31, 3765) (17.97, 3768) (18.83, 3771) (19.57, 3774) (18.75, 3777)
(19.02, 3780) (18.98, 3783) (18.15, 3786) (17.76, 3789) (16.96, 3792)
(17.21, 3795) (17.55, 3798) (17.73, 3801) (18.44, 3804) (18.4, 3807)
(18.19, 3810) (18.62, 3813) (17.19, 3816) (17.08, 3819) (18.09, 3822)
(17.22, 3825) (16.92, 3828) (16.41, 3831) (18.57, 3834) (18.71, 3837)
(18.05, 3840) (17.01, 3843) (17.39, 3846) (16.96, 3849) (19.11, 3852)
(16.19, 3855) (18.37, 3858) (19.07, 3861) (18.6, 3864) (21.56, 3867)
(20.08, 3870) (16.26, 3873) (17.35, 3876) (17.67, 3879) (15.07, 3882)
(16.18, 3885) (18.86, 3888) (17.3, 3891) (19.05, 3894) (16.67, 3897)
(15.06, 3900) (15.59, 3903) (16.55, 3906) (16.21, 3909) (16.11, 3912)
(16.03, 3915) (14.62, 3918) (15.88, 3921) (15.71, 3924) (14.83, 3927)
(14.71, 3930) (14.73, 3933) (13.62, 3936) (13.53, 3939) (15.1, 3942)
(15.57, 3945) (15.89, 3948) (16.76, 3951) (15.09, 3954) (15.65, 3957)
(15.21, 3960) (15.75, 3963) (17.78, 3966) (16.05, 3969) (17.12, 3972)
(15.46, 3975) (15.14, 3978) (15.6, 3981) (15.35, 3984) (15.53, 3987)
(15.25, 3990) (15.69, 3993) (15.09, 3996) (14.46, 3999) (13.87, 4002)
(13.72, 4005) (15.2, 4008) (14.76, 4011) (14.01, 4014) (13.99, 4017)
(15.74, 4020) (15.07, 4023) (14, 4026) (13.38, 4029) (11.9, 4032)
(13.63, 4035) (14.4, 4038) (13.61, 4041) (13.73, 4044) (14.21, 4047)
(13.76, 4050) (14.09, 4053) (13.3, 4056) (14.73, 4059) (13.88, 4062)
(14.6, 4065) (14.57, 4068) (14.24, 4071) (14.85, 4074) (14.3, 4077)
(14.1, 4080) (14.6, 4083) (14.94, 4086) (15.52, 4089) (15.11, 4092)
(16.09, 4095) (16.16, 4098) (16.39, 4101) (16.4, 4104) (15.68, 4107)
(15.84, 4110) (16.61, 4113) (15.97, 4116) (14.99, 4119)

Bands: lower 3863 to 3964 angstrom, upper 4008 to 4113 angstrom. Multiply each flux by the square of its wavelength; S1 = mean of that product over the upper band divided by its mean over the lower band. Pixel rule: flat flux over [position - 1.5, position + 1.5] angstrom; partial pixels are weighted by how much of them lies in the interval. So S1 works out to 0.97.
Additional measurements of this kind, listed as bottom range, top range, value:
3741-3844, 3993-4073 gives 0.88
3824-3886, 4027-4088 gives 0.88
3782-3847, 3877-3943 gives 0.94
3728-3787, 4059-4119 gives 0.93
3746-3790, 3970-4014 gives 0.90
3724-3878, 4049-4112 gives 0.92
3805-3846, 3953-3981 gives 0.97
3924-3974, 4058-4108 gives 1.04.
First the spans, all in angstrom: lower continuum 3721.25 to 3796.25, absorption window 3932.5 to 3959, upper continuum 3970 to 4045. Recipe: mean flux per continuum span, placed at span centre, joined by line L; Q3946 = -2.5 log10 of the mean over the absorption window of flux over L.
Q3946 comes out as 0.05 mag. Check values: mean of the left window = 19.6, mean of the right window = 14.6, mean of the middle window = 15.1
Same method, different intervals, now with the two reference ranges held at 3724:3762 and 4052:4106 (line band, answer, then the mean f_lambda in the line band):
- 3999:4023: 0.107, 14.5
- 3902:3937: 0.140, 15.4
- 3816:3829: 0.107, 17.3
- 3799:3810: 0.073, 18.2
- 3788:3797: 0.136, 17.3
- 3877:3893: 0.062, 17.1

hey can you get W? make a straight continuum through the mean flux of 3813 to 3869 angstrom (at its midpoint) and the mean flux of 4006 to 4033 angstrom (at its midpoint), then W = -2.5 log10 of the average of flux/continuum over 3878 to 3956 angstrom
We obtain 0.04 mag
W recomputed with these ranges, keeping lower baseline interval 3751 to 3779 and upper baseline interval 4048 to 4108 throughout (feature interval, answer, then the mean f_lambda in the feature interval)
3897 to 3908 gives 0.09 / 15.9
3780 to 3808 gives 0.04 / 18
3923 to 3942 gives 0.16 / 14.5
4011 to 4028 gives 0.08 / 14.5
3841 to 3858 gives 0.03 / 17.4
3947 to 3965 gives 0.05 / 15.8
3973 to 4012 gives 0.07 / 15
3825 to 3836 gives 0.05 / 17.4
